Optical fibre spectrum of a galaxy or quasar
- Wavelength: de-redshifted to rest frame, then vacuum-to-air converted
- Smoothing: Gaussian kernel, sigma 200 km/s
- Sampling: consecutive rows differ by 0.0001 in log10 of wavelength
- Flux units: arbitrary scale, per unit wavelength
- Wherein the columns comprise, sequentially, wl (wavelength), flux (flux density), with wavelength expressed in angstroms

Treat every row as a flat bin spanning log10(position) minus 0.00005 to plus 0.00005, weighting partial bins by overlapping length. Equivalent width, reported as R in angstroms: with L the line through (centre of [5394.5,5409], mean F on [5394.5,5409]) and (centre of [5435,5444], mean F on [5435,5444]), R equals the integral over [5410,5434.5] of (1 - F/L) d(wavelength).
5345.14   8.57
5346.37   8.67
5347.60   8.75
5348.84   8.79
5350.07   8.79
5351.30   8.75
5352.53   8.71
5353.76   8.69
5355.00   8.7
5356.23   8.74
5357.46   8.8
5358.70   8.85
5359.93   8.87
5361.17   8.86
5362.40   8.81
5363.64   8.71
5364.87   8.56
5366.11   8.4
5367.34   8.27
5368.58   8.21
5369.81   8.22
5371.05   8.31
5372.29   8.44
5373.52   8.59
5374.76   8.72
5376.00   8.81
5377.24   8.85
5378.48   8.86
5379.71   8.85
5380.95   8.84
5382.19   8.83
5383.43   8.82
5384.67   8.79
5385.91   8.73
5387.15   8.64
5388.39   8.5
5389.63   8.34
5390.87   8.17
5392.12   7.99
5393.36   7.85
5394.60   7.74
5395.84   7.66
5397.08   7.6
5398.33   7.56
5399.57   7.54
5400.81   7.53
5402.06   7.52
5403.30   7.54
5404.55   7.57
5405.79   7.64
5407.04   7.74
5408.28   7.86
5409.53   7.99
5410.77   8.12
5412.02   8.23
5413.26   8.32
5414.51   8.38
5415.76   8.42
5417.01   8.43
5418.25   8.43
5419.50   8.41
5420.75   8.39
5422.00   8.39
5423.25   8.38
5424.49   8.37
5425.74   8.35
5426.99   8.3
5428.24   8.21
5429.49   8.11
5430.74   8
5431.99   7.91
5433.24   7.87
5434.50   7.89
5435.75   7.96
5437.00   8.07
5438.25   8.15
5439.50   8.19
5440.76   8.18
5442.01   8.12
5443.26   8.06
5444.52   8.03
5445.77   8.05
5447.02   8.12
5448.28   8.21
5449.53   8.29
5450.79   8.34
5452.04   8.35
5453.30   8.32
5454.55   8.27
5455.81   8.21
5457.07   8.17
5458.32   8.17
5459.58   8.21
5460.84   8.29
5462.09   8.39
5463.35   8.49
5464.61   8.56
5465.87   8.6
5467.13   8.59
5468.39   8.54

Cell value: -1.2 angstroms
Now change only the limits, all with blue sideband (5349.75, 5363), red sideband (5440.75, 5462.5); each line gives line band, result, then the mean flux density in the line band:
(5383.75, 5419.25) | 1.97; 8.04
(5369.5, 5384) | -0.05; 8.69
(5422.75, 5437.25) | 0.39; 8.12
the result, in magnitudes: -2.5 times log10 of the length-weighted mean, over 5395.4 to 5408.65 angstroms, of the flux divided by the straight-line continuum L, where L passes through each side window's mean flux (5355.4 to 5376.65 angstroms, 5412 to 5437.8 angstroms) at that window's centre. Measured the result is 0.10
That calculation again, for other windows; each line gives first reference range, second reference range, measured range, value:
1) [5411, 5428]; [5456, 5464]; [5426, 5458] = 0.024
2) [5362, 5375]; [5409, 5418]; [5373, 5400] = 0.002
